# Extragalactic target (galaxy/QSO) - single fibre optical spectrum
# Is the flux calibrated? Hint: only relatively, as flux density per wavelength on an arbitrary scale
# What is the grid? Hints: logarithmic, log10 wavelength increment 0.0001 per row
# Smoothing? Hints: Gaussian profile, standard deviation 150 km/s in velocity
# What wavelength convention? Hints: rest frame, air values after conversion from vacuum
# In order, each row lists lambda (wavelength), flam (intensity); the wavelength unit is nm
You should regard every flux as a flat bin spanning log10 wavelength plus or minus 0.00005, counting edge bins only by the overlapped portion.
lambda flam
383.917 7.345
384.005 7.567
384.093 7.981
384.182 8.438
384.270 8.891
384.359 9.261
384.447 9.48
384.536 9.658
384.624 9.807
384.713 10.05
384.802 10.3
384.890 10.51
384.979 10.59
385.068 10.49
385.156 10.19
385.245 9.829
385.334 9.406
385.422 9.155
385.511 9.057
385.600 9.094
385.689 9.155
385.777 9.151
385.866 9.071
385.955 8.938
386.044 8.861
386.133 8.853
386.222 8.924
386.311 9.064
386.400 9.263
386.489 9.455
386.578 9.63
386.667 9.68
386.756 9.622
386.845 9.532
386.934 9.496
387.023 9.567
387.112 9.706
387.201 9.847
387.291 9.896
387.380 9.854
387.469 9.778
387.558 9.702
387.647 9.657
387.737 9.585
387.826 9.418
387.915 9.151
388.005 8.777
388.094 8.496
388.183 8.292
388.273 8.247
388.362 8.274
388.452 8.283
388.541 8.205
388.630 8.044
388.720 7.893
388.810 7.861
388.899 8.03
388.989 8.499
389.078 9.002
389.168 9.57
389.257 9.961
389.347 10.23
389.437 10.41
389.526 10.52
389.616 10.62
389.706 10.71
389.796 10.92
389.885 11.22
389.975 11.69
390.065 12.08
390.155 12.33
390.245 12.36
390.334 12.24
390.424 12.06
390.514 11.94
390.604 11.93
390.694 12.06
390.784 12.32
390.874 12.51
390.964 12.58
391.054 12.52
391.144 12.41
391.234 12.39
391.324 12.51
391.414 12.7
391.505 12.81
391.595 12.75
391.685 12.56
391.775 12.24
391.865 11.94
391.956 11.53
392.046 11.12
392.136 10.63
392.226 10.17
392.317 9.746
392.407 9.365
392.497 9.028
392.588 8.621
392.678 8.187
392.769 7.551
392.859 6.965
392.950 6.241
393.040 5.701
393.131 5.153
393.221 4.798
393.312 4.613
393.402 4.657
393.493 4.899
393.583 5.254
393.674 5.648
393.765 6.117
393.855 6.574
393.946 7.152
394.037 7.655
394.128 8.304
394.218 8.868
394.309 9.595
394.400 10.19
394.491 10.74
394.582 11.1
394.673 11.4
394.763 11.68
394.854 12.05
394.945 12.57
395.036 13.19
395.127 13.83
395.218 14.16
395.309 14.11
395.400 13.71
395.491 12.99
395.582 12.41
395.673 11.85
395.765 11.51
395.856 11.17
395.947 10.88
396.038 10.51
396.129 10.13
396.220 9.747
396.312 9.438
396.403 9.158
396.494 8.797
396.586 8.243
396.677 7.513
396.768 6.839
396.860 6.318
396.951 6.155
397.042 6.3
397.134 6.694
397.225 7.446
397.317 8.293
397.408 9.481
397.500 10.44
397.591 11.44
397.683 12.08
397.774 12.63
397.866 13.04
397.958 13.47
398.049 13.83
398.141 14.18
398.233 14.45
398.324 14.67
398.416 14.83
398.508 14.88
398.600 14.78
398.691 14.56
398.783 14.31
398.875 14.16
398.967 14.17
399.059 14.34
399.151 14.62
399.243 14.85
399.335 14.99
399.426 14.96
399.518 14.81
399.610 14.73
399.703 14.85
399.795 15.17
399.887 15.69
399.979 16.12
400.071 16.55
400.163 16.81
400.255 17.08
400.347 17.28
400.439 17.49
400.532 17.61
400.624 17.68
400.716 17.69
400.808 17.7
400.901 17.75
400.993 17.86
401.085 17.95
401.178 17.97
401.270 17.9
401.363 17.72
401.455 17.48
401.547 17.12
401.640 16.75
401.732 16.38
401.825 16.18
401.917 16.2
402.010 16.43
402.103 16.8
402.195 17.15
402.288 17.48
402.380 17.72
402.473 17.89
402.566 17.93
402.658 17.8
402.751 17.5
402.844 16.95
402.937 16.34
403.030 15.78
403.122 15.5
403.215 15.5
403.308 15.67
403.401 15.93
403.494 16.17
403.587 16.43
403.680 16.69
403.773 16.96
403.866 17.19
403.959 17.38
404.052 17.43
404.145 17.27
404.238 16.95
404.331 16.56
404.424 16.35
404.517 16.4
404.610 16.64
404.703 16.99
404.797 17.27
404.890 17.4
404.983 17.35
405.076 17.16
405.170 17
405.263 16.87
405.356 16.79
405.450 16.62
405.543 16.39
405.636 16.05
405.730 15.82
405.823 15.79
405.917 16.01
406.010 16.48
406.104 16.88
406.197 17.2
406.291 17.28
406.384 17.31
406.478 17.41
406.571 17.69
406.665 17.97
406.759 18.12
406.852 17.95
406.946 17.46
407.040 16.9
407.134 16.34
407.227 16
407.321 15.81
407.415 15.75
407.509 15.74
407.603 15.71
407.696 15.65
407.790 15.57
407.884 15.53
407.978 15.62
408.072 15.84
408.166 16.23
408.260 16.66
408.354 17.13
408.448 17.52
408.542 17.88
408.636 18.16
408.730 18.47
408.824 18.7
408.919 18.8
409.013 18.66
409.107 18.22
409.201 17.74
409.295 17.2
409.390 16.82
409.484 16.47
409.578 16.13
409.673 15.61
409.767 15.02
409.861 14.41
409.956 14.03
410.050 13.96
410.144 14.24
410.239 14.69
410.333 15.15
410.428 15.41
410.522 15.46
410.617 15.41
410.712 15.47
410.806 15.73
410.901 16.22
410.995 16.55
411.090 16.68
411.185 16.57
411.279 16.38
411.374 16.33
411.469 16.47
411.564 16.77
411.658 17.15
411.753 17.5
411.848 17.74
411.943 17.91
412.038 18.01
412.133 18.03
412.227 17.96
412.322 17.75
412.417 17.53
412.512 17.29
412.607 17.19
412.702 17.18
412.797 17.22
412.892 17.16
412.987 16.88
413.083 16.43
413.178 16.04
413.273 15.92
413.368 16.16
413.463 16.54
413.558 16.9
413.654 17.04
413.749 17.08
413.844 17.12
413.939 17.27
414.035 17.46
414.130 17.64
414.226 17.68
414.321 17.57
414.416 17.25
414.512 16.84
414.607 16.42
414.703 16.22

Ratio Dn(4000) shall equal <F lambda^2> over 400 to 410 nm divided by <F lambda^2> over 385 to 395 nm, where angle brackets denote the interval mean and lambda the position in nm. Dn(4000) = 1.89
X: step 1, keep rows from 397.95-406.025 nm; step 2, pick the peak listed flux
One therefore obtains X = 17.97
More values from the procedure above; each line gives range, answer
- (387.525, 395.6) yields 14.16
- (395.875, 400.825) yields 17.7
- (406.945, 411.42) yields 18.8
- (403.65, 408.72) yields 18.16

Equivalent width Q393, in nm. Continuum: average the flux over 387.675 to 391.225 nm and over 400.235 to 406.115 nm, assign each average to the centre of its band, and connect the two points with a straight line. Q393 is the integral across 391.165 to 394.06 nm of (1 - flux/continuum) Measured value 0.74 nm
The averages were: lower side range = 10.3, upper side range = 16.9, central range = 8.7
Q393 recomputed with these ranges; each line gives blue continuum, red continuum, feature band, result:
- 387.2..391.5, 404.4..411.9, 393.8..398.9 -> 0.692 nm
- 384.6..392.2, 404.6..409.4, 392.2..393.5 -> 0.522 nm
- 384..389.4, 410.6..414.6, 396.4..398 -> 0.422 nm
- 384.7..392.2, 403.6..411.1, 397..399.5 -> 0.146 nm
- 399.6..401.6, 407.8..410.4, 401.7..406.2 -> 0.024 nm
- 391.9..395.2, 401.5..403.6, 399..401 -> -0.239 nm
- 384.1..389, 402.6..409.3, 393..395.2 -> 0.679 nm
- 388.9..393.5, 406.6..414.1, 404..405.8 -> -0.238 nm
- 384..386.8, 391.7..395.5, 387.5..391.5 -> -0.476 nm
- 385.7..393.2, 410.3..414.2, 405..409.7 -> -0.473 nm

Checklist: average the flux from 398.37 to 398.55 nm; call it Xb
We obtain 14.8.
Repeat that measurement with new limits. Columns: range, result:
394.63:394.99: 12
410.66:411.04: 16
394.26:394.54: 10.1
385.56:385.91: 9.13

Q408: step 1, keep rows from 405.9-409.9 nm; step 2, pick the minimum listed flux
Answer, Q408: 14.41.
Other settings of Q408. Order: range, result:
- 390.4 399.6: 4.613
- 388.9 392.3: 8.499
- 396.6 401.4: 6.155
